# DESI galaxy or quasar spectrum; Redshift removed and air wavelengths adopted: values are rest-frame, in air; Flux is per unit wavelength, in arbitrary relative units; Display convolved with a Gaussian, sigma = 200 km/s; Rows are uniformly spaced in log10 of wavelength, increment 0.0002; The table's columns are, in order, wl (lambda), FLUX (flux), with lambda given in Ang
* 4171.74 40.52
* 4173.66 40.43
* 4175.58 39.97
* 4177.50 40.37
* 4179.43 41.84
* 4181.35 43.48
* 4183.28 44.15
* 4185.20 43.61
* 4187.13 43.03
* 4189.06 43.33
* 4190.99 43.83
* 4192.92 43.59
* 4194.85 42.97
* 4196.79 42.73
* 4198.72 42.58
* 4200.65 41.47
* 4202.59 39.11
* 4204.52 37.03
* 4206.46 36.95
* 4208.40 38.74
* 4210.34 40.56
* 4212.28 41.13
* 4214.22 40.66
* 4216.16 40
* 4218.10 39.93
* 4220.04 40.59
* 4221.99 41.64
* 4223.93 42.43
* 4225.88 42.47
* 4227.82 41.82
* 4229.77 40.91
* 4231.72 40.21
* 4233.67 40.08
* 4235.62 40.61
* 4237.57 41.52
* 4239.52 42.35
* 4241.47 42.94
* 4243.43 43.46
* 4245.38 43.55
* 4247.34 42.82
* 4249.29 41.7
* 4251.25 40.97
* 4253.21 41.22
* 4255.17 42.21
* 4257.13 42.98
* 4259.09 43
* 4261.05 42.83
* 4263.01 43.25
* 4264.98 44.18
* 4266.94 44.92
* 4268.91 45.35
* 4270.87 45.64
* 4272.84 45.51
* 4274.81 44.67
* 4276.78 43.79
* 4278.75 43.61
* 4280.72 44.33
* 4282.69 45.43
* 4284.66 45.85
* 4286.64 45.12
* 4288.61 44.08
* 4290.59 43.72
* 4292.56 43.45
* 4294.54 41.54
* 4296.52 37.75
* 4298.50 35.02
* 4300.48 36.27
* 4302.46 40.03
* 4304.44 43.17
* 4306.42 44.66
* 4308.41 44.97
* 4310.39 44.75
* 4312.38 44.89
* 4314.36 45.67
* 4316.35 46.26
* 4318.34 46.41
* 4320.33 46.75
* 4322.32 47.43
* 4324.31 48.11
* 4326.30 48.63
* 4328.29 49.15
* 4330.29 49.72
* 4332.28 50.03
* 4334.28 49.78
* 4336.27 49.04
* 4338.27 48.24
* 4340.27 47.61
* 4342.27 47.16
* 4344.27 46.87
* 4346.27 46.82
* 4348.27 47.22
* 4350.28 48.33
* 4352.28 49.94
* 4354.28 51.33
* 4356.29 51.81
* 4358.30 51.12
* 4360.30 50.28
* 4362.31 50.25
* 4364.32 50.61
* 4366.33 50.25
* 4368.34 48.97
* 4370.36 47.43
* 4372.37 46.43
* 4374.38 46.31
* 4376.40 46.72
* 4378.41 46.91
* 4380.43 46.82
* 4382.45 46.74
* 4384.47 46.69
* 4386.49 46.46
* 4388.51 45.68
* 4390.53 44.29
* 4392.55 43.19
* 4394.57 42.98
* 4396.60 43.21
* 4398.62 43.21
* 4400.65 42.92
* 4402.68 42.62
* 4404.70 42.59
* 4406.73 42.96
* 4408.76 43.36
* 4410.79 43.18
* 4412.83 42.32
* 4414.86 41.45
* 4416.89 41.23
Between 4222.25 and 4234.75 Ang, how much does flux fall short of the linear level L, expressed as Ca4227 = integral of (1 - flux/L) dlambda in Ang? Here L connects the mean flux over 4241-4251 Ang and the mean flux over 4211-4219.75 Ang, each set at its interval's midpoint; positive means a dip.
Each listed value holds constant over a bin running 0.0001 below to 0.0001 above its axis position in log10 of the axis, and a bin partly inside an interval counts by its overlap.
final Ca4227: 0.0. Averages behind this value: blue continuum 40.5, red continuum 42.7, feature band 41.3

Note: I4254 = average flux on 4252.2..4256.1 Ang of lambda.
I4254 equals 41.7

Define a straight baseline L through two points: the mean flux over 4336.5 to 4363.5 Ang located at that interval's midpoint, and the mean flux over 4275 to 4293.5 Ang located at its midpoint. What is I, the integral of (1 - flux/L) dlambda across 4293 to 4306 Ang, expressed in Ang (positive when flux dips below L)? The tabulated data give 1.74 Ang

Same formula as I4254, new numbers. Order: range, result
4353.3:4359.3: 51.4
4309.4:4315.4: 45.1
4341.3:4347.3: 47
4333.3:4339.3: 49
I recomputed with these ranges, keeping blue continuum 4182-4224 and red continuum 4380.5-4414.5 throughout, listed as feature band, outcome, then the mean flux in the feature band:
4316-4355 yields -4.7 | 48.3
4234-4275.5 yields -1.0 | 43.1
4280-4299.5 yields 0.0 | 42.6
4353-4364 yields -1.9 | 50.9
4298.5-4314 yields 0.1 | 42.3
